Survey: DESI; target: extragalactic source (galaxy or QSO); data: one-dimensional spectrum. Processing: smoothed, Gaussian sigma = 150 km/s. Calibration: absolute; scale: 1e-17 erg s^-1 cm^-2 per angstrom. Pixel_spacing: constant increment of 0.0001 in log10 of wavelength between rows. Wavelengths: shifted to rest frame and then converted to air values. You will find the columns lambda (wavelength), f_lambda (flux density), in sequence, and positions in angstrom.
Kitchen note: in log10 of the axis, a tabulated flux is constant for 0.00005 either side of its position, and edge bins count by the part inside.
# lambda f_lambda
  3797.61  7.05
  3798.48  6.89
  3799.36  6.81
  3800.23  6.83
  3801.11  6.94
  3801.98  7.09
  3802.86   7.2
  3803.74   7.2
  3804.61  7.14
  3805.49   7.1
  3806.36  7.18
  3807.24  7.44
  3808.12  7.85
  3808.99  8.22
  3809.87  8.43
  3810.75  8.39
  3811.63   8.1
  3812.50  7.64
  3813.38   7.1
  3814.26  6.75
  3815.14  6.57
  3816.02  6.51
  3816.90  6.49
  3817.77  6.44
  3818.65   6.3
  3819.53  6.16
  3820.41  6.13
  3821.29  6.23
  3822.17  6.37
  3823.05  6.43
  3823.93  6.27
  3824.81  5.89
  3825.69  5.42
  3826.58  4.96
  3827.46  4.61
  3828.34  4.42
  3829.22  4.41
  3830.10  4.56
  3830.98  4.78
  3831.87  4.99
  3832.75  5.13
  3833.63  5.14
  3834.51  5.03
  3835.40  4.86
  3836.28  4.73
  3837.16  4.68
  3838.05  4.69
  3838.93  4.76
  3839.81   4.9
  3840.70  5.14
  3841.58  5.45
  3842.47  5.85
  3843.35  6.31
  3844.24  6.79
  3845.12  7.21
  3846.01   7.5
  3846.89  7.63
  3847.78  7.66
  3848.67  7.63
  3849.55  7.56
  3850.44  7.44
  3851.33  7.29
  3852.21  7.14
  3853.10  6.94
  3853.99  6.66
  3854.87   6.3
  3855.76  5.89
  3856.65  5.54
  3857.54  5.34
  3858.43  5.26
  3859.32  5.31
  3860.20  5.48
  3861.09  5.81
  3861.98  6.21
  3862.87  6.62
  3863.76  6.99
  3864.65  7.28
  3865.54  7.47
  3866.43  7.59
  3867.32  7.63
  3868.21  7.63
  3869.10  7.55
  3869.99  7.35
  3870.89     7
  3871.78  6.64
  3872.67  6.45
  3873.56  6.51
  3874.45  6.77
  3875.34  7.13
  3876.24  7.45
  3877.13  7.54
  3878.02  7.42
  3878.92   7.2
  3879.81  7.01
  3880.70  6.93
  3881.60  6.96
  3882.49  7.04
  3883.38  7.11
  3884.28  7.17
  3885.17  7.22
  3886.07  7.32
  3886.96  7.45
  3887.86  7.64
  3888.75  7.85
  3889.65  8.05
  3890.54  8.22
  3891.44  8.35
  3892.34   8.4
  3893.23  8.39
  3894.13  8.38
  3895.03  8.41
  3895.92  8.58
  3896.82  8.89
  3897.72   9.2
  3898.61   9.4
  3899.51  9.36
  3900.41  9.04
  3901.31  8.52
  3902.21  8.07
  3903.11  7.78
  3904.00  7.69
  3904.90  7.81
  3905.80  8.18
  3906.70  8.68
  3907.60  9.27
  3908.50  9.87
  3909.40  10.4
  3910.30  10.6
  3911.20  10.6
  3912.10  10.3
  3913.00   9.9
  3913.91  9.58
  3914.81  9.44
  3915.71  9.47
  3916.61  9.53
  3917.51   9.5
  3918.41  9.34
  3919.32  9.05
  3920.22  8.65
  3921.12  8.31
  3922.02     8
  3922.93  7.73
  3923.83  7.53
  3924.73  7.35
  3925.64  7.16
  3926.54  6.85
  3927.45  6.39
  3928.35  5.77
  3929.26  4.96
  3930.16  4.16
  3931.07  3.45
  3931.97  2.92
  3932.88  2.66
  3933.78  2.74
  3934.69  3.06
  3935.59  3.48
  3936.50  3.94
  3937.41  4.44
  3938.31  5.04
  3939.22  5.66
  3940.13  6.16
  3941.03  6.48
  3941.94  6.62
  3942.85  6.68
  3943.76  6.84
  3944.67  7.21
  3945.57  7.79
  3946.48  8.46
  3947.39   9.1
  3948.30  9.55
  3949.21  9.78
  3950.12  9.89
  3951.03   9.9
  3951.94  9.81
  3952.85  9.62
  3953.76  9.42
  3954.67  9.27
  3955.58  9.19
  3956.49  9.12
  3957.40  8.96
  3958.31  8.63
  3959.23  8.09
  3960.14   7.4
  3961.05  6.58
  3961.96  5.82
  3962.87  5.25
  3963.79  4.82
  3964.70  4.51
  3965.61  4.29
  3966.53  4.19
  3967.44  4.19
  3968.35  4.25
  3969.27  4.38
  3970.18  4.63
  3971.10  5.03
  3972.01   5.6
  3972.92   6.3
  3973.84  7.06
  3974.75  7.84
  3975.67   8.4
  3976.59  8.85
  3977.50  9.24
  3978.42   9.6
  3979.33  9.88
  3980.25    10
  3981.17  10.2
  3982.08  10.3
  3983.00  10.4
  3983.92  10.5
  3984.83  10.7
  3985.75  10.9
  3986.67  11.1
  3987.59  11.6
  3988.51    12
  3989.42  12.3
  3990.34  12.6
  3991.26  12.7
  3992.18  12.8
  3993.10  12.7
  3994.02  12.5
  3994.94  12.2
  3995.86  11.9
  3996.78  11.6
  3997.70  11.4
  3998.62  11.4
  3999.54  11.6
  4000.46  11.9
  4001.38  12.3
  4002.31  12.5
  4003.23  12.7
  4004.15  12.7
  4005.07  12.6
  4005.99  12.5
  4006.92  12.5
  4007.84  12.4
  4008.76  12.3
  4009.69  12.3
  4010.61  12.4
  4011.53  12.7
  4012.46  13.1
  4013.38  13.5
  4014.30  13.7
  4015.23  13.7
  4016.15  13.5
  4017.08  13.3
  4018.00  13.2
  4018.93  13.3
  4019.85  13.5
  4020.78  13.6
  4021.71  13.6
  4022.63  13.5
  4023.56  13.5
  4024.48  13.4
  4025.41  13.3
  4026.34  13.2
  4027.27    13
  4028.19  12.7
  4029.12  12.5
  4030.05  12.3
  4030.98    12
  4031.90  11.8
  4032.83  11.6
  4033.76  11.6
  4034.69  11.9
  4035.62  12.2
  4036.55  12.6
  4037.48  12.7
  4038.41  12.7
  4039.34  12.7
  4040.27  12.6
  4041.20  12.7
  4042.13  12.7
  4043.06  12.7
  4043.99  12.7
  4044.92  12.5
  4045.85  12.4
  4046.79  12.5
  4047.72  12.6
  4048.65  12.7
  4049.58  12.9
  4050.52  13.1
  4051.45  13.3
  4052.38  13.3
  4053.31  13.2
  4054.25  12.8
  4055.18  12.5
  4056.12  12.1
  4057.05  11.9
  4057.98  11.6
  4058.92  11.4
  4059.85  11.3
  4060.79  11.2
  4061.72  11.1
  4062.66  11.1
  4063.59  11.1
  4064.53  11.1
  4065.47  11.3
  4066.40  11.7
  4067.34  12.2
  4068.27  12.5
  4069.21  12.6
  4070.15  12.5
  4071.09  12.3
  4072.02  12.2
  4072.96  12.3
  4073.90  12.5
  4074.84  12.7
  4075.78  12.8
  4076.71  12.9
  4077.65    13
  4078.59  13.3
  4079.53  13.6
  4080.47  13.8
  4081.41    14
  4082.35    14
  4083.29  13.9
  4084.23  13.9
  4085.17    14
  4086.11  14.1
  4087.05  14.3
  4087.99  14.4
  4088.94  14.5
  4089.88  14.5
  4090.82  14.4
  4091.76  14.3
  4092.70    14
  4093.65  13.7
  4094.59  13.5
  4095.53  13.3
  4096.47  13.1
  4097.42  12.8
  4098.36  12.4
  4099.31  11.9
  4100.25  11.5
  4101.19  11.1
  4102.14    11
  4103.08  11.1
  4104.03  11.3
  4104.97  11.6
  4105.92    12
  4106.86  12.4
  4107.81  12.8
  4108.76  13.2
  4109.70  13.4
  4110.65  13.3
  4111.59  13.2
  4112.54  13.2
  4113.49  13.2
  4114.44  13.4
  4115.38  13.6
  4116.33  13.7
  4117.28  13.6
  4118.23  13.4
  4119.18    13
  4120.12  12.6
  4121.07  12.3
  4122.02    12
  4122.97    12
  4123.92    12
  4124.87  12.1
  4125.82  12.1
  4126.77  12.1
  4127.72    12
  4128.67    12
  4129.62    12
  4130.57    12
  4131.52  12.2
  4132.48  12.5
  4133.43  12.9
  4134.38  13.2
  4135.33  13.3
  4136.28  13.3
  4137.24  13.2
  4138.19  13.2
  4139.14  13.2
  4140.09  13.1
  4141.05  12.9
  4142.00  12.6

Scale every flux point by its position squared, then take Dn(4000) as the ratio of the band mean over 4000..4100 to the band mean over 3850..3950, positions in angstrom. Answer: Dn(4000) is 1.88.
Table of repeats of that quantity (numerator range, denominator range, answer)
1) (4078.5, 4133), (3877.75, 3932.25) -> 1.78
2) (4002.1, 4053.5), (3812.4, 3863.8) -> 2.35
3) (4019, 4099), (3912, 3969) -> 1.94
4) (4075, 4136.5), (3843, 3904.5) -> 1.98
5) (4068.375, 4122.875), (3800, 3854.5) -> 2.35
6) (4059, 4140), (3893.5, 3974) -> 1.88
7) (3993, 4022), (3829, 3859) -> 2.32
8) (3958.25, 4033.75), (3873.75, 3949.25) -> 1.48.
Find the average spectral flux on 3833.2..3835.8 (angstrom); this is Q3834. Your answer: 5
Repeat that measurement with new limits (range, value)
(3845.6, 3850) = 7.6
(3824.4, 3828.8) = 5.05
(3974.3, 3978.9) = 8.79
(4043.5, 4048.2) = 12.5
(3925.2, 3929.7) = 6.22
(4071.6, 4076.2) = 12.5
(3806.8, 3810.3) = 7.98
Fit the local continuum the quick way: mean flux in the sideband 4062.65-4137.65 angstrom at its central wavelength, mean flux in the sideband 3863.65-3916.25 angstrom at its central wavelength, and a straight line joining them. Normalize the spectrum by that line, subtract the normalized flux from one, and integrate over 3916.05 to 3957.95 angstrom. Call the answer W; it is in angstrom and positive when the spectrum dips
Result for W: 9.3 angstrom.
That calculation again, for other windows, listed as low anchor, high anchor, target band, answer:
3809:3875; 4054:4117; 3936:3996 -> 8.1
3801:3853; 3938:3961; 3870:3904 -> -2.3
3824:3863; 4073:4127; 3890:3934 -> -2.1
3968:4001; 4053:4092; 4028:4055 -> -1.8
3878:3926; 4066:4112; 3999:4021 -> -3.5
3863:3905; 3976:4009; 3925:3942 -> 8.3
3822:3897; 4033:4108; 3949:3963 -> 1.1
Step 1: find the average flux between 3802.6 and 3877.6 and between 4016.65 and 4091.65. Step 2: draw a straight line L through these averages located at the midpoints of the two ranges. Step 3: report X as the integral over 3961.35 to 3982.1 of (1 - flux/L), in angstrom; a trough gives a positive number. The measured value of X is 7.5 angstrom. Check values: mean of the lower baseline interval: 6.43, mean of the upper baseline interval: 12.8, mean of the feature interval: 6.65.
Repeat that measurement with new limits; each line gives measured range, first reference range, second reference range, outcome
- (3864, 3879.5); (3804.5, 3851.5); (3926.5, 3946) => -3.8 angstrom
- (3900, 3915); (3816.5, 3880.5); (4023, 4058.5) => -1.7 angstrom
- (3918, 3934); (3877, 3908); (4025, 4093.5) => 4.7 angstrom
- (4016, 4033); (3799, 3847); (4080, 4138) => -3.2 angstrom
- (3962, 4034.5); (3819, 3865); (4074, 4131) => -4.2 angstrom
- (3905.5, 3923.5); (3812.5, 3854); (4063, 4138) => -2.8 angstrom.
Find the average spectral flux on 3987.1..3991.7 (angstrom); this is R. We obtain 12.2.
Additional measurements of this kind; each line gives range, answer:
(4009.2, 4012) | 12.4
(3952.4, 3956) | 9.38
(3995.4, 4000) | 11.6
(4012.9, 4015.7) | 13.7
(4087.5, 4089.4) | 14.4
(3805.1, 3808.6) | 7.42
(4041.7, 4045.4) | 12.7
